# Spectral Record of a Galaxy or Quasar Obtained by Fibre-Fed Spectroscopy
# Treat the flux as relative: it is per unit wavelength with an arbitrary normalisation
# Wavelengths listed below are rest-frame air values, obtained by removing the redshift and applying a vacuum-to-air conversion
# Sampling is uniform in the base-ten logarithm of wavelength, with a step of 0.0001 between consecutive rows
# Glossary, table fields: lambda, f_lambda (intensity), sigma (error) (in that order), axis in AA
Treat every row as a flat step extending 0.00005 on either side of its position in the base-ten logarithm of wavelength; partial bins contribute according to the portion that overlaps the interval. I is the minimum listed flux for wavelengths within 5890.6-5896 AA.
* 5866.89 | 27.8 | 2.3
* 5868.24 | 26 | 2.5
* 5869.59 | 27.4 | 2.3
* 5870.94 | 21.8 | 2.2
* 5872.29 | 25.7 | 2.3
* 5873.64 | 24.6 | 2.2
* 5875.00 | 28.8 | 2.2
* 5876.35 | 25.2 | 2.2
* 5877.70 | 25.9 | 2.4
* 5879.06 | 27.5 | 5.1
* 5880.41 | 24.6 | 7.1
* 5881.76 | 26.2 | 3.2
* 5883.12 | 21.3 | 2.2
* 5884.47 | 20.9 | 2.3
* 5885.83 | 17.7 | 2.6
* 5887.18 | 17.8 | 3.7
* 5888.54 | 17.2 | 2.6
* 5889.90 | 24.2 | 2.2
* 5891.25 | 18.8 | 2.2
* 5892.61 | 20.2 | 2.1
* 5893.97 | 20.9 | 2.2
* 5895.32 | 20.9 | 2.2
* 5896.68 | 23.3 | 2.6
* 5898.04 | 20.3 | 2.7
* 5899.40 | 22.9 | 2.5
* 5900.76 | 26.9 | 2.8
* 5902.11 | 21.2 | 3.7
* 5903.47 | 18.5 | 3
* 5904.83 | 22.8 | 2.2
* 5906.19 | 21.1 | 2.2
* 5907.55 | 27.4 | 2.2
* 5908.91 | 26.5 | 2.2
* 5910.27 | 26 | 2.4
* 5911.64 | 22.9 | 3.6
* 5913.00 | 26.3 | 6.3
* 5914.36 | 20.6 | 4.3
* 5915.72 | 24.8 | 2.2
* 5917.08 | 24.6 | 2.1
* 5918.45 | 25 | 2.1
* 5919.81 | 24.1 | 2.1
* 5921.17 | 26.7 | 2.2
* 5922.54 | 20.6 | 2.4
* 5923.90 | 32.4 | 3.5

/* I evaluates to 18.8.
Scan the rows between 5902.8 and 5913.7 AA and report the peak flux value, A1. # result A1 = 27.4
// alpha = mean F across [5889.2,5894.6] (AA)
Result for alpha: 21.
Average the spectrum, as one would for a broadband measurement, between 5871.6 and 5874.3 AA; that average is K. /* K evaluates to 25.2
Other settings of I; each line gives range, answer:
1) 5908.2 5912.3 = 22.9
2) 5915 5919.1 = 24.6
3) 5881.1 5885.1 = 20.9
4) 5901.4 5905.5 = 18.5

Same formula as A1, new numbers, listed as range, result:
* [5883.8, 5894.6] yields 24.2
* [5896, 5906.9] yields 26.9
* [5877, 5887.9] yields 27.5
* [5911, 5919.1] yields 26.3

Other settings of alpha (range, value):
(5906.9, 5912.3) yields 25.7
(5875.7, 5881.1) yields 25.8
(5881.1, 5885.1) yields 22.8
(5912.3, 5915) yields 23.5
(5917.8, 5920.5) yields 24.6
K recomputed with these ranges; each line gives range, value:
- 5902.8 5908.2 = 22.4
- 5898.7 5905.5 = 22.5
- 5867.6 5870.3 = 26.7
